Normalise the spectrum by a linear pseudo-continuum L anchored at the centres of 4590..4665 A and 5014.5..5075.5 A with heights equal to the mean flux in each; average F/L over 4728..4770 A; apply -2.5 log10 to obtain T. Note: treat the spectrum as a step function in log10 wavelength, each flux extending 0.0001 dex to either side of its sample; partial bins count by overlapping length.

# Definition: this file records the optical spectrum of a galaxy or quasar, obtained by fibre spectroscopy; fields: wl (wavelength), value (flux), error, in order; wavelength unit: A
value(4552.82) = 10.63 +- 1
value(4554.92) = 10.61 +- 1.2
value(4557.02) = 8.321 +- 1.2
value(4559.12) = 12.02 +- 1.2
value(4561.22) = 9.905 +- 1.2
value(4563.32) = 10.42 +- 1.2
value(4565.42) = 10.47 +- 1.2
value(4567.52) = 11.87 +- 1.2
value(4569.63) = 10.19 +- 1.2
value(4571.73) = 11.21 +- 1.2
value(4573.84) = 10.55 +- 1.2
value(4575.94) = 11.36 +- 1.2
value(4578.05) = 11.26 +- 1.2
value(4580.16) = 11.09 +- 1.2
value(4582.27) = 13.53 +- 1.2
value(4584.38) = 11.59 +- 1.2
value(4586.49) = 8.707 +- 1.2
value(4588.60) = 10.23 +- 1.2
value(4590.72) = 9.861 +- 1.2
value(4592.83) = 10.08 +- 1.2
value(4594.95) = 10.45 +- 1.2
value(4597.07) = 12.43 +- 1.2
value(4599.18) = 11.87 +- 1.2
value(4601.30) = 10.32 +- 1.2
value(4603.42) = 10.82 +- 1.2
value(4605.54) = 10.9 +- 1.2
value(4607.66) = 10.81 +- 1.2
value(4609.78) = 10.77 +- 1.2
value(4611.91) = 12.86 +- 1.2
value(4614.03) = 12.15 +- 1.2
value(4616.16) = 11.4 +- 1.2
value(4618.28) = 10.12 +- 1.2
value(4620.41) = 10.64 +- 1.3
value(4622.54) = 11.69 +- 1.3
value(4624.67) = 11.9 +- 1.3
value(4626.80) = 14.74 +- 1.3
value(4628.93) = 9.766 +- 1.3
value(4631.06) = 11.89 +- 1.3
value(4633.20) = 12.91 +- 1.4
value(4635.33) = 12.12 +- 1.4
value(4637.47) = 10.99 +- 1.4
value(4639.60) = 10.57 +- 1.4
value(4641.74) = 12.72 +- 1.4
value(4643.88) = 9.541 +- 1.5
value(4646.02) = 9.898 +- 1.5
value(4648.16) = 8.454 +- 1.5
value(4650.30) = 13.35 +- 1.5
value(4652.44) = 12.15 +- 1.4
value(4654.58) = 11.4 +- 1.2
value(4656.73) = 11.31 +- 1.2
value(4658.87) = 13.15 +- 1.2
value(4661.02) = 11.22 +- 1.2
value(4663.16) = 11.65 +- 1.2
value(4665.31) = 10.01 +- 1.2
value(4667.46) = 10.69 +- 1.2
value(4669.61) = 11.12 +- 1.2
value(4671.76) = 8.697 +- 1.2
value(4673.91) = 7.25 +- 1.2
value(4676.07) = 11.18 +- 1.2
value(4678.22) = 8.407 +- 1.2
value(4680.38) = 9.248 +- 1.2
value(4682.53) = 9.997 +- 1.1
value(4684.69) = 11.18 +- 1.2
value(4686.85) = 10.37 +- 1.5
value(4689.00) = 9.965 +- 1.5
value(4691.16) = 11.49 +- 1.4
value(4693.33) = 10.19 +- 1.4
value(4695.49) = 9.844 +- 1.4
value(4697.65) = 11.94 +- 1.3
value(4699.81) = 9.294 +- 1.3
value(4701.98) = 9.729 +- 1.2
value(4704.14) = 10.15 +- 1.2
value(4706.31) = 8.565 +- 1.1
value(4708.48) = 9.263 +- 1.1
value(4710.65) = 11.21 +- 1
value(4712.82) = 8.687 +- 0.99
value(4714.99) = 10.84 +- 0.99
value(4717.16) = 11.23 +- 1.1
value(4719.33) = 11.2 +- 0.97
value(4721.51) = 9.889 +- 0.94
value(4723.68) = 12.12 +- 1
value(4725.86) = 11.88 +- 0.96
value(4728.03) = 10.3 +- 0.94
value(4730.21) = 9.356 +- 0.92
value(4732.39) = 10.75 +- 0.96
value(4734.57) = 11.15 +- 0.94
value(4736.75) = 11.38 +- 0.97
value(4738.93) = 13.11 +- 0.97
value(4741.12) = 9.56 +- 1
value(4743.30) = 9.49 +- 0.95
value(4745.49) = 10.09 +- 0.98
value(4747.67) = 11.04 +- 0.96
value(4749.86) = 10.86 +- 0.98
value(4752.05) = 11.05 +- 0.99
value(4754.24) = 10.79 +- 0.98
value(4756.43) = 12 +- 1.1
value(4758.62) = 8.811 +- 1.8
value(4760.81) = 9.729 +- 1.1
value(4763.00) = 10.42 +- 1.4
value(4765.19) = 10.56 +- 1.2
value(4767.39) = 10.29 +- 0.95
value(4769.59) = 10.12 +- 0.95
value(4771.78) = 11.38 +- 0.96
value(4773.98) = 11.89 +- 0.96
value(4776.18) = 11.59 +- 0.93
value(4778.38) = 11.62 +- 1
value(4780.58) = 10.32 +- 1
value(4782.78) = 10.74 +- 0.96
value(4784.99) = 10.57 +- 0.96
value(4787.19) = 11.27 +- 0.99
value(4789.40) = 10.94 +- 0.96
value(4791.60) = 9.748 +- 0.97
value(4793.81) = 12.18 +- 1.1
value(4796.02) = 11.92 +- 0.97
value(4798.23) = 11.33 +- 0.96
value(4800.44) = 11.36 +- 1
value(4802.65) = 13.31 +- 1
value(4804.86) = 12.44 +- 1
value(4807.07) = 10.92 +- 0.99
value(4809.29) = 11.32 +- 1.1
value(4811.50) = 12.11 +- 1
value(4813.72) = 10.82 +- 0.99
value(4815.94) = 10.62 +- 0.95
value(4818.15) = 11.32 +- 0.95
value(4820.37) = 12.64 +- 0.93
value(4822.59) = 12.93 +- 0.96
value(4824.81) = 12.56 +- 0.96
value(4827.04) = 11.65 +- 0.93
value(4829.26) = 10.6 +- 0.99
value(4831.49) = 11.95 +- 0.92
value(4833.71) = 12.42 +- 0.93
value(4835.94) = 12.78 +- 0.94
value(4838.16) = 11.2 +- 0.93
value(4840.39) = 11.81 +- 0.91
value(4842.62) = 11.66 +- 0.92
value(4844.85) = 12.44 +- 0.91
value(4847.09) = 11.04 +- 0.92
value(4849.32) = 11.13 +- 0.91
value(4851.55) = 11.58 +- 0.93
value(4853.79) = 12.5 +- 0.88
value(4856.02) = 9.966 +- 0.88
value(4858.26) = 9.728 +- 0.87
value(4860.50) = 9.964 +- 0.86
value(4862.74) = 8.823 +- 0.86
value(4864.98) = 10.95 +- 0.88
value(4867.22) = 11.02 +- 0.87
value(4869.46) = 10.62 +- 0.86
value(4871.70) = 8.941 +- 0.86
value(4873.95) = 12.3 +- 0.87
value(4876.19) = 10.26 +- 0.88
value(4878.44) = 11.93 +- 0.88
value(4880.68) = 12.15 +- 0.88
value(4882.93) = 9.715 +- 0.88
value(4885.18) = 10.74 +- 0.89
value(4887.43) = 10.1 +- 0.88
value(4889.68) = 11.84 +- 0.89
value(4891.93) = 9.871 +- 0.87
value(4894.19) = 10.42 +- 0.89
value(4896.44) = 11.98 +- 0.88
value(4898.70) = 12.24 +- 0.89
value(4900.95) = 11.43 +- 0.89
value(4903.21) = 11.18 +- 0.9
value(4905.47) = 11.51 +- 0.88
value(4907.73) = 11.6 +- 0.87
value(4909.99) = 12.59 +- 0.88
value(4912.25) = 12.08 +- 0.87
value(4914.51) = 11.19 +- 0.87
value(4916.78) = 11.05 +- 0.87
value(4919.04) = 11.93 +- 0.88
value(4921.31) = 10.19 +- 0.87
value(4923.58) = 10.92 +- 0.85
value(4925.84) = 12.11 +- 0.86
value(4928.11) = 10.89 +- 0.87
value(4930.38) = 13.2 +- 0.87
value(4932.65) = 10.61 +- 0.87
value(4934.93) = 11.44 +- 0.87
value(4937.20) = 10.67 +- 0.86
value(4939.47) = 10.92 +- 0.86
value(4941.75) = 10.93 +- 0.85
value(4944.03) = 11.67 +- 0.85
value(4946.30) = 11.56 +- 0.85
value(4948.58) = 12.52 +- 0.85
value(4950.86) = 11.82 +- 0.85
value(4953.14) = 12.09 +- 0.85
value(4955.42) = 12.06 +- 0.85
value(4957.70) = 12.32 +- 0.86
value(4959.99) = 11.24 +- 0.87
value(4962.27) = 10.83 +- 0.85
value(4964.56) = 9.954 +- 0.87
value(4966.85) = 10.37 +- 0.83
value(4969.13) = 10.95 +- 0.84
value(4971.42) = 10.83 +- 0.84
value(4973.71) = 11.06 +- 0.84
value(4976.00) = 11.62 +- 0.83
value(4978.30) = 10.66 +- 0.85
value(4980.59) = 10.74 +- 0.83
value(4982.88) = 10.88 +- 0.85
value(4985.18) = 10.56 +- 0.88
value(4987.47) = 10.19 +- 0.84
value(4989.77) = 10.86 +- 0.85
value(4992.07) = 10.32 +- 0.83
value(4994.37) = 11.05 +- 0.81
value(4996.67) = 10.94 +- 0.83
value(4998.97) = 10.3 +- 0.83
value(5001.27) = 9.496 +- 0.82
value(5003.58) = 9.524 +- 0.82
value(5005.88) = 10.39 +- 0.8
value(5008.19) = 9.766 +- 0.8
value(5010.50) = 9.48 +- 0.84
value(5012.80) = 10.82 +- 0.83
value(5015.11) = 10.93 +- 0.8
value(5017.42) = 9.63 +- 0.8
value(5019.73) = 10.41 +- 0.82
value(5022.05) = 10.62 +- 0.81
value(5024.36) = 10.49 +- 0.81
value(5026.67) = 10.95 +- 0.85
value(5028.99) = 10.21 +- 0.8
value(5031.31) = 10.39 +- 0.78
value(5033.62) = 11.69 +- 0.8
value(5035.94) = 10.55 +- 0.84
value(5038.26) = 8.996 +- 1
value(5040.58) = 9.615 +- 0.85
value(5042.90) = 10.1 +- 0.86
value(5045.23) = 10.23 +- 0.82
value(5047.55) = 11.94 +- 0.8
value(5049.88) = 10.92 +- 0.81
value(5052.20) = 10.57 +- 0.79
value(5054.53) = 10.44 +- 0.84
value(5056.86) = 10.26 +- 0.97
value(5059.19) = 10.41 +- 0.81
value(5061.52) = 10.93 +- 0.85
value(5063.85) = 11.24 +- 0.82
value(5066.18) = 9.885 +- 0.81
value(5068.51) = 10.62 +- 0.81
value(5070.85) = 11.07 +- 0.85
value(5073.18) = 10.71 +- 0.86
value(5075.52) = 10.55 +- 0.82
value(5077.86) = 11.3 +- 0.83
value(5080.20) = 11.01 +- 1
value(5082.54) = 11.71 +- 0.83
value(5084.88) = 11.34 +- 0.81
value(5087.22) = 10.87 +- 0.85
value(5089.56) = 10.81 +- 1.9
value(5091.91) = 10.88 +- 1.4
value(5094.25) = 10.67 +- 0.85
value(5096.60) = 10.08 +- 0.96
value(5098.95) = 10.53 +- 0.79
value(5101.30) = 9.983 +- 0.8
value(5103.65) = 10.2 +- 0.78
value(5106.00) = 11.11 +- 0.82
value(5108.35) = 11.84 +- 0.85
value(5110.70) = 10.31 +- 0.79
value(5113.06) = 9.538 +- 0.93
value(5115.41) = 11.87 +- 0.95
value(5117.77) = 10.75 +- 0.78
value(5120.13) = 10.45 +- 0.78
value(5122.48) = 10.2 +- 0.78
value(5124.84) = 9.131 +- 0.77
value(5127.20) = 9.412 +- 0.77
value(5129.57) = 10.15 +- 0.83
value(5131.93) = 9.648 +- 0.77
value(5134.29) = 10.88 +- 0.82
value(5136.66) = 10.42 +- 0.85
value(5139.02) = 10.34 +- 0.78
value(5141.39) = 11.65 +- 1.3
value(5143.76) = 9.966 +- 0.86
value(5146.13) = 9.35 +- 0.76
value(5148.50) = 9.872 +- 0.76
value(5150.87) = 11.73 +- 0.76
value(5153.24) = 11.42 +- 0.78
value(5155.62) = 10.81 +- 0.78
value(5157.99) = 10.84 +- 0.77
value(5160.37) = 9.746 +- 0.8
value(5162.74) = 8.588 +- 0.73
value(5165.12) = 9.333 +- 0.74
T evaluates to 0.05 mag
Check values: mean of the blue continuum 11.3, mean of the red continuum 10.5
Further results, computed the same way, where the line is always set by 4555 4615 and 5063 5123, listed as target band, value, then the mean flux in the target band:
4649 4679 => 0.007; 10.8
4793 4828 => -0.095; 11.8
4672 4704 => 0.095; 9.98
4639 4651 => 0.023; 10.7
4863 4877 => 0.025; 10.6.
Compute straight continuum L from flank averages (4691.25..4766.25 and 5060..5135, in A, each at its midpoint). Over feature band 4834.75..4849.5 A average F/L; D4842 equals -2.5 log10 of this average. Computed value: -0.120 mag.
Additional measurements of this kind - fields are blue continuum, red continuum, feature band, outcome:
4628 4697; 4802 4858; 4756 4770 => 0.11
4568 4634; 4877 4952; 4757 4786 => 0.06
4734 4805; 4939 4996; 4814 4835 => -0.08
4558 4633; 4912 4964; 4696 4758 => 0.07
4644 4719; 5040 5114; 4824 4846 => -0.13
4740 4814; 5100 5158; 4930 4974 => -0.06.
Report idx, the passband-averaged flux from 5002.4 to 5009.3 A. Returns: 9.88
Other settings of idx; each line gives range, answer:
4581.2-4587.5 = 11.3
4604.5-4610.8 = 10.8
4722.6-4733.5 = 10.9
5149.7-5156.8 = 11.3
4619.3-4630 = 11.7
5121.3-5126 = 9.69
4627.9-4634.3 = 11.5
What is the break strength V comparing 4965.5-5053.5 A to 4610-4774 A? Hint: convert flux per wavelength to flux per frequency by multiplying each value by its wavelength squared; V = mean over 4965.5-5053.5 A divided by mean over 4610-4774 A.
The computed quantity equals 1.11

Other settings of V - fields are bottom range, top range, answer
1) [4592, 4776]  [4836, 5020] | 1.13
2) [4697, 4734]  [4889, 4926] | 1.19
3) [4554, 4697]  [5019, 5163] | 1.17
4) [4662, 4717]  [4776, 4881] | 1.19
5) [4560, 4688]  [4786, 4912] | 1.14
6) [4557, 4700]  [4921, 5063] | 1.15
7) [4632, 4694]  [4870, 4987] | 1.17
